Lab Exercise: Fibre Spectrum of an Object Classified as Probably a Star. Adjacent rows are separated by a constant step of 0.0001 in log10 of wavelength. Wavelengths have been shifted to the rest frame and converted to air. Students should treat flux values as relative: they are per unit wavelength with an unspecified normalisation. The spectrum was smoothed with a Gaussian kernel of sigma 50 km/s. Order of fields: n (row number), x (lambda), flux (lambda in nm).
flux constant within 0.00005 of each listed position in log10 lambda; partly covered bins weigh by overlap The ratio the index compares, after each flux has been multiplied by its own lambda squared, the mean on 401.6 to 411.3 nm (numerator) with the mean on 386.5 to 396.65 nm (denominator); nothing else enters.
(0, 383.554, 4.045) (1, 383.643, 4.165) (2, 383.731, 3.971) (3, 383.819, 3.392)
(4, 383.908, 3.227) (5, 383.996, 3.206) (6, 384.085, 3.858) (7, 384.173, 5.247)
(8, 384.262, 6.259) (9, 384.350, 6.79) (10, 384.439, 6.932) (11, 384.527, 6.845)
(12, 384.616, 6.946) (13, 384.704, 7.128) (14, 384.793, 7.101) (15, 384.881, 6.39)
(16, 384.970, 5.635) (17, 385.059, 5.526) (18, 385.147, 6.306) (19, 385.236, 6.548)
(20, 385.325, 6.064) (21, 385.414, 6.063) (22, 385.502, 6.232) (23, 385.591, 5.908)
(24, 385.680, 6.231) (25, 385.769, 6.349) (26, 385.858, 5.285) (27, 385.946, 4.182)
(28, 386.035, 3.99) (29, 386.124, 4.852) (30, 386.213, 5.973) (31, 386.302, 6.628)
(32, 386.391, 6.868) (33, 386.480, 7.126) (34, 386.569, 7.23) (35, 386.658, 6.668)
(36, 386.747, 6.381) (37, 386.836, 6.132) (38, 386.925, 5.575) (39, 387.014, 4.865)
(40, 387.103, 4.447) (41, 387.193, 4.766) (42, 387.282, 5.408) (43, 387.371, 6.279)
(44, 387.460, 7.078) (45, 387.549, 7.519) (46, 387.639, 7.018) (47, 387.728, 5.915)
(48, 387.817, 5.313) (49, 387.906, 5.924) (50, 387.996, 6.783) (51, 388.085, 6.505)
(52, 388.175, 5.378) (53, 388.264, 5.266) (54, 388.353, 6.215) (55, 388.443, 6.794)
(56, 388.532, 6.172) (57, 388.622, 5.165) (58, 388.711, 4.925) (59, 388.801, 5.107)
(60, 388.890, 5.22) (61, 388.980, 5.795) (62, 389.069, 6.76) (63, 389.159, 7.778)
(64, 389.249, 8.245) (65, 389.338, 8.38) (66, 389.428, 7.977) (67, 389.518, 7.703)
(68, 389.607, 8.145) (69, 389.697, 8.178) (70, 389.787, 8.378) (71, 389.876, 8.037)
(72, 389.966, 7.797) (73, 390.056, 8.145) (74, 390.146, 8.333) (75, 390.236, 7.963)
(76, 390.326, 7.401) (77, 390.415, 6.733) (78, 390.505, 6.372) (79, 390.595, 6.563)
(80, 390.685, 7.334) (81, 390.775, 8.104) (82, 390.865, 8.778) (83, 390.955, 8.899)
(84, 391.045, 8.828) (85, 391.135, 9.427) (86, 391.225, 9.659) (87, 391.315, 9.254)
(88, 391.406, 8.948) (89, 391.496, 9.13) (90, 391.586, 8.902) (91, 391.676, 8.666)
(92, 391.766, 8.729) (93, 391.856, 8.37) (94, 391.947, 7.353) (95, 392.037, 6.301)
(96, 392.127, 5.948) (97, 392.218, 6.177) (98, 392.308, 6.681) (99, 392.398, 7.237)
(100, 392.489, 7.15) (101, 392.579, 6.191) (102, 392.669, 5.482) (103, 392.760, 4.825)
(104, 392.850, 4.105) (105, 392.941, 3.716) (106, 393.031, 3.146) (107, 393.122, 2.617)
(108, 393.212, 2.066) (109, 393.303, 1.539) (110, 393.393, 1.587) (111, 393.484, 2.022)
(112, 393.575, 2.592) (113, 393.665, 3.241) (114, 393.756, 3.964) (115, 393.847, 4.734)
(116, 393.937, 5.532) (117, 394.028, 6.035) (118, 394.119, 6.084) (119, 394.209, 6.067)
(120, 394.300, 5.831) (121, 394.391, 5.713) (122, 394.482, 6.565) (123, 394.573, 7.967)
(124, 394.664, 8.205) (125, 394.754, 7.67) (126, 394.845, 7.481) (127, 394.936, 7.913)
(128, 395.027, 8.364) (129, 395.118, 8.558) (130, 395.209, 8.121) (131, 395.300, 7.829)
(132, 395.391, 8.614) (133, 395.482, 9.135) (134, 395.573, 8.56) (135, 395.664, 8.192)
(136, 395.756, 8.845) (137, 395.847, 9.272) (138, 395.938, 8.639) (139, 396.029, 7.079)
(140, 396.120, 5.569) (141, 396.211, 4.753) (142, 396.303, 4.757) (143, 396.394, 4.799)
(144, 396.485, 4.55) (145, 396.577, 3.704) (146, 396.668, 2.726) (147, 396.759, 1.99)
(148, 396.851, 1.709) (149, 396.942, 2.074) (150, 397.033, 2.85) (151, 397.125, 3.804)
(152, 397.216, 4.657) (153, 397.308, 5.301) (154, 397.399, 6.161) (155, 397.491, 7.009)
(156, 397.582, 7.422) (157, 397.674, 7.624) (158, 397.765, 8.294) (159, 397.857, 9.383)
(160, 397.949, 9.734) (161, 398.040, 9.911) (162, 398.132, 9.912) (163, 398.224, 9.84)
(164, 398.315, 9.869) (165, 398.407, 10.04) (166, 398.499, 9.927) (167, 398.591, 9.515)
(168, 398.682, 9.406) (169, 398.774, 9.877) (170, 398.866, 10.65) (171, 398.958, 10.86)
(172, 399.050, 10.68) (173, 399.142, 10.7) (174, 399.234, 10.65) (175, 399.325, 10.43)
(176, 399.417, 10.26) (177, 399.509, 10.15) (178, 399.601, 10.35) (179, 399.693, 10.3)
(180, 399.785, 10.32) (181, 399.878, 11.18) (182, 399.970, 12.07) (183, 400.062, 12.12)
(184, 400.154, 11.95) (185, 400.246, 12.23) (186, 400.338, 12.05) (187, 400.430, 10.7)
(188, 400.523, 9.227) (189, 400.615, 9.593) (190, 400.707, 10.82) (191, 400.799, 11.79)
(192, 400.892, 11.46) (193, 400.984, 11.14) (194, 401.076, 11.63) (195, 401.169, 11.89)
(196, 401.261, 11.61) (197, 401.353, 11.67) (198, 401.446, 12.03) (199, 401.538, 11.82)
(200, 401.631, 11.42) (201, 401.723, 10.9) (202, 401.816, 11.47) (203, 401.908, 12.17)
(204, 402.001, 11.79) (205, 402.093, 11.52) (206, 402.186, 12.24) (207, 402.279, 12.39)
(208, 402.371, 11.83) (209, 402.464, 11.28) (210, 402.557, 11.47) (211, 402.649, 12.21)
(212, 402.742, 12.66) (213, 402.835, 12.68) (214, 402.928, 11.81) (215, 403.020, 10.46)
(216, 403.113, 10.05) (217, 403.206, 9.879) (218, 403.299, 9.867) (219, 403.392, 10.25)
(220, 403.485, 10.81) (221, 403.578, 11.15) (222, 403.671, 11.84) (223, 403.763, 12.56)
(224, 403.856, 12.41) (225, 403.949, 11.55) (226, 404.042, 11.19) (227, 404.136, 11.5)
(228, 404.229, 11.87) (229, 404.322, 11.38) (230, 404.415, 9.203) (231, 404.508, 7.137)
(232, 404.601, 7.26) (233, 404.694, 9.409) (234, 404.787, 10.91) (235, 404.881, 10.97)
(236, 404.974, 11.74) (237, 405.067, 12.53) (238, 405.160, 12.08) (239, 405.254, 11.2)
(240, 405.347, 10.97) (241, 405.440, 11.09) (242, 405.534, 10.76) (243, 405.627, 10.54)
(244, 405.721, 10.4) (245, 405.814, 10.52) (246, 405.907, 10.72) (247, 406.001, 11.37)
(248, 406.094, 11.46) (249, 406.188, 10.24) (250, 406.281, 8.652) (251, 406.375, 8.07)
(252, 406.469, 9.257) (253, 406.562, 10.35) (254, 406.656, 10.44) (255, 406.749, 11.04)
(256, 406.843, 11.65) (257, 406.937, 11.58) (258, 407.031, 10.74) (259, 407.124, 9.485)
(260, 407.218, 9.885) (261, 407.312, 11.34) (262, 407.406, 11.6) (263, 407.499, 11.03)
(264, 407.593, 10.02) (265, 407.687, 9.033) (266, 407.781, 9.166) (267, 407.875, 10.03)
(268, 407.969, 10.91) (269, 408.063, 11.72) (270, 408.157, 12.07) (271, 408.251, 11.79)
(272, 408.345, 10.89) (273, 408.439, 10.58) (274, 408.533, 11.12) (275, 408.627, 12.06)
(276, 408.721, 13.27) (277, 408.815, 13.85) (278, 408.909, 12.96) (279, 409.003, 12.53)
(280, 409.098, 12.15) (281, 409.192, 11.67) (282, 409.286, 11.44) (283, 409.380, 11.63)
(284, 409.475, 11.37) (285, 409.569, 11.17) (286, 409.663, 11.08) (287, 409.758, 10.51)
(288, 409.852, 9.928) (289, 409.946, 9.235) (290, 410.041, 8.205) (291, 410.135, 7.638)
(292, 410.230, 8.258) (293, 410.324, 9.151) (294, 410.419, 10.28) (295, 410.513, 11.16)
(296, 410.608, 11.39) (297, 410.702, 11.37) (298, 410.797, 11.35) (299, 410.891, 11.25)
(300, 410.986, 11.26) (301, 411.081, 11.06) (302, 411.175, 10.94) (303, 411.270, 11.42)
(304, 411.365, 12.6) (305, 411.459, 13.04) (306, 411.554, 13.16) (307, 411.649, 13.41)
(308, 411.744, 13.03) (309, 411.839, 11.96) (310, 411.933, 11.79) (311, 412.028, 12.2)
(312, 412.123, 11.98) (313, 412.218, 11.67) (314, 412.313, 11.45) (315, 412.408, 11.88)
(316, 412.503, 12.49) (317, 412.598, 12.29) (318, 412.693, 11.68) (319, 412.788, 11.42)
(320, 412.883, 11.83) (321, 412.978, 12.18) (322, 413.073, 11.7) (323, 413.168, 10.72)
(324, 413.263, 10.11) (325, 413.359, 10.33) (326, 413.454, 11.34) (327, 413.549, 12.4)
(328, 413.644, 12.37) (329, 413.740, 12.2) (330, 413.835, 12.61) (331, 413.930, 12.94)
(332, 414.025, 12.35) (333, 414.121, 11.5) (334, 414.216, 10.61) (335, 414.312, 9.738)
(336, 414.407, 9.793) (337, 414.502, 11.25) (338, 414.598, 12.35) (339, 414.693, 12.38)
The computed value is 1.79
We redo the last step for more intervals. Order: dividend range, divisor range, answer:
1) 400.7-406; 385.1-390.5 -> 1.88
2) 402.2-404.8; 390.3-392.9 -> 1.56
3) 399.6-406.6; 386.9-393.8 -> 1.83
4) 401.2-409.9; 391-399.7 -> 1.66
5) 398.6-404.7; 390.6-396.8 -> 1.79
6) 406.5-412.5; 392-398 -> 2.07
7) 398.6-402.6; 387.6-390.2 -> 1.74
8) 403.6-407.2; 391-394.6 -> 1.92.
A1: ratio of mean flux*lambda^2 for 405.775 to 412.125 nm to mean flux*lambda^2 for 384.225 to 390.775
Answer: 1.89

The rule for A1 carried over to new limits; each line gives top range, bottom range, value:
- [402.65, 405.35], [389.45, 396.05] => 1.68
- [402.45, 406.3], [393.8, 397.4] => 1.85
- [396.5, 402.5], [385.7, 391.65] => 1.47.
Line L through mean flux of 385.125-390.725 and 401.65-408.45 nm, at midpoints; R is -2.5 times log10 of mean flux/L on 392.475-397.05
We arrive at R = 0.437 mag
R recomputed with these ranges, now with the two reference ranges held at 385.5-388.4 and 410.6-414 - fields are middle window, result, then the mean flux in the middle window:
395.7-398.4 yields 0.30 mag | 6.35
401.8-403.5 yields -0.19 mag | 11.4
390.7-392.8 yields -0.11 mag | 7.78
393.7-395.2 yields 0.16 mag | 6.68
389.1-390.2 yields -0.22 mag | 8.07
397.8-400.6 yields -0.19 mag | 10.5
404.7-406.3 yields -0.07 mag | 11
